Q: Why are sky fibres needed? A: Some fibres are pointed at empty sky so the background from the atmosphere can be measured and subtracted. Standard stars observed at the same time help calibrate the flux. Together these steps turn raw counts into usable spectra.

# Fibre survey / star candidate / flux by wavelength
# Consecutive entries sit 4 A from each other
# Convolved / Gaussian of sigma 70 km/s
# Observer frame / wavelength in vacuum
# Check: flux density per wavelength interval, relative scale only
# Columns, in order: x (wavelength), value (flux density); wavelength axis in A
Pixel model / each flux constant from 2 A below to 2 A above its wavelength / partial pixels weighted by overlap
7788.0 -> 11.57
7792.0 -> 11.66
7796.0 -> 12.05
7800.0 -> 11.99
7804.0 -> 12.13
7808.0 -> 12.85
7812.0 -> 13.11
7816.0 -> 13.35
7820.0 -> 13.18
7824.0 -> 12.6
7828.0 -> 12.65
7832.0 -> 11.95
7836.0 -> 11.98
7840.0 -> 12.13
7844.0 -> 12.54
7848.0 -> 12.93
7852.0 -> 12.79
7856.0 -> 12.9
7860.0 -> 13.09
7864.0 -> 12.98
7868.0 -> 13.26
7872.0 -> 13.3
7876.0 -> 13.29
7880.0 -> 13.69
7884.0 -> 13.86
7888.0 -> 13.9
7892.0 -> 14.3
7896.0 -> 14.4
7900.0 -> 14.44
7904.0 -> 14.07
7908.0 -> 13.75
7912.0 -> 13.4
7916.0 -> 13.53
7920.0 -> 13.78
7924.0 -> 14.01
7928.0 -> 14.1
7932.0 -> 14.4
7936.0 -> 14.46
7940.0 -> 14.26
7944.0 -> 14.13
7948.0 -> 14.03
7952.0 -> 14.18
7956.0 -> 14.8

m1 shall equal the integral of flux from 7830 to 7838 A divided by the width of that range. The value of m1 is 12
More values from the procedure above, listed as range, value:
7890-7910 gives 14.2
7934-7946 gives 14.3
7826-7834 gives 12.3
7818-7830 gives 12.8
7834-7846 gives 12.2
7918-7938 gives 14.2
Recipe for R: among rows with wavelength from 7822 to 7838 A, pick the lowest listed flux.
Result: 11.95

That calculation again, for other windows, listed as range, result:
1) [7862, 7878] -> 12.98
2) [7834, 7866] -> 11.98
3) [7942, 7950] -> 14.03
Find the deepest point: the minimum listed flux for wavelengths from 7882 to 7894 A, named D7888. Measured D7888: 13.86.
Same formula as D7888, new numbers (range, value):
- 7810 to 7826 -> 12.6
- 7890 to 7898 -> 14.3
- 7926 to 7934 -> 14.1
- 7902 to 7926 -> 13.4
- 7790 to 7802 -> 11.66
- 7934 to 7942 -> 14.26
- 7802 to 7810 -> 12.13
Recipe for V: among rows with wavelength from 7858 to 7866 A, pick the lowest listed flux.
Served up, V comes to 12.98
